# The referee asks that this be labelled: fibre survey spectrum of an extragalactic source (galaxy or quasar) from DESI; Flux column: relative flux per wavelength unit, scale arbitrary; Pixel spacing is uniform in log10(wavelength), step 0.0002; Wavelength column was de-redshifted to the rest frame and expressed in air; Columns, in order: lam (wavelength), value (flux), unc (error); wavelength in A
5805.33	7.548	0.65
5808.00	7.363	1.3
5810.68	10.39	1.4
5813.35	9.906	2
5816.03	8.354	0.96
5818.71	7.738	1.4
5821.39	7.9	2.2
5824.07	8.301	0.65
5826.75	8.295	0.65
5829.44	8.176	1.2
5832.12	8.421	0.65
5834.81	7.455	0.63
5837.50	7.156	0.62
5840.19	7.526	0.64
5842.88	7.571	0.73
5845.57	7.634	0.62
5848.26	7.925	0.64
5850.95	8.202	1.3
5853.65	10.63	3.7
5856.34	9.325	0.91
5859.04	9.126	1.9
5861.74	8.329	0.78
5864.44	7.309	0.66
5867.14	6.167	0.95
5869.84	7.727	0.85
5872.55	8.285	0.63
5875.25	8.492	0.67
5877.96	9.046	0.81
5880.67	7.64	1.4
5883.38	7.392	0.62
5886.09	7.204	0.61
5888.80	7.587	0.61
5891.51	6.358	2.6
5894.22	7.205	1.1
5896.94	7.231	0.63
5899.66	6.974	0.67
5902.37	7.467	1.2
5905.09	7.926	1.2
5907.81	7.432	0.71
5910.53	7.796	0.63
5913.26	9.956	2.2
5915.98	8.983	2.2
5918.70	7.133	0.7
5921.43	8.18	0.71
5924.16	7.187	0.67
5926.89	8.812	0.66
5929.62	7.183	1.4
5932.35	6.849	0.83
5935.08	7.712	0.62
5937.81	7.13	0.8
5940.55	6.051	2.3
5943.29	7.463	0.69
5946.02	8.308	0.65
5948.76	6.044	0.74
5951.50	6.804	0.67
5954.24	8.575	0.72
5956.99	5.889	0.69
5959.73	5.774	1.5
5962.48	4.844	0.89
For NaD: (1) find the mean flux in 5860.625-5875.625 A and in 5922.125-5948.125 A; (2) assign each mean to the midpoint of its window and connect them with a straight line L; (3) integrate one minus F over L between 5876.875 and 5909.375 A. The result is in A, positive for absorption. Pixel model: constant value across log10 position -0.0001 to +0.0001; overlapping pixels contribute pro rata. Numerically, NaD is 0.5 A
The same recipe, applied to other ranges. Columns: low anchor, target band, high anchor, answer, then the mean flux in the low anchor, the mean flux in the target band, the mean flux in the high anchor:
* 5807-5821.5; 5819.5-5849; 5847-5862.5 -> 3.3 A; 8.7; 7.85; 8.95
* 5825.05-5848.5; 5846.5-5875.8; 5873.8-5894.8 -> -2.2 A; 7.8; 8.31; 7.64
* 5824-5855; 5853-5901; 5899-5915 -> 1.2 A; 8.1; 7.85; 7.99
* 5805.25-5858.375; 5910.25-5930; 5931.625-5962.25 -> -2.7 A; 8.32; 8.22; 6.89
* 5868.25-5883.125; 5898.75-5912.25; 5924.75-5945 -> 0.2 A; 8.14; 7.6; 7.33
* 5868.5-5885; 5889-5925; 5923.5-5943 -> -0.2 A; 8.08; 7.68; 7.29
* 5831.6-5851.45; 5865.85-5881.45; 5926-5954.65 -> -0.7 A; 7.69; 7.91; 7.29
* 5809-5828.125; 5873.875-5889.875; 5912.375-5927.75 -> 1.0 A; 8.67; 7.9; 8.31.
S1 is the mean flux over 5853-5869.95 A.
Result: 8.33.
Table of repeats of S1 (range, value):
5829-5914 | 7.88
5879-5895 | 7.27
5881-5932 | 7.65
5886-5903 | 7.13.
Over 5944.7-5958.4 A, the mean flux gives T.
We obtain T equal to 7.11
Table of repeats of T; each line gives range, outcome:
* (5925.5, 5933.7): 7.61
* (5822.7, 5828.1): 8.29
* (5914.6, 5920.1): 8.07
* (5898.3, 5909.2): 7.45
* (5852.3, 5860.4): 9.69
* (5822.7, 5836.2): 8.12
